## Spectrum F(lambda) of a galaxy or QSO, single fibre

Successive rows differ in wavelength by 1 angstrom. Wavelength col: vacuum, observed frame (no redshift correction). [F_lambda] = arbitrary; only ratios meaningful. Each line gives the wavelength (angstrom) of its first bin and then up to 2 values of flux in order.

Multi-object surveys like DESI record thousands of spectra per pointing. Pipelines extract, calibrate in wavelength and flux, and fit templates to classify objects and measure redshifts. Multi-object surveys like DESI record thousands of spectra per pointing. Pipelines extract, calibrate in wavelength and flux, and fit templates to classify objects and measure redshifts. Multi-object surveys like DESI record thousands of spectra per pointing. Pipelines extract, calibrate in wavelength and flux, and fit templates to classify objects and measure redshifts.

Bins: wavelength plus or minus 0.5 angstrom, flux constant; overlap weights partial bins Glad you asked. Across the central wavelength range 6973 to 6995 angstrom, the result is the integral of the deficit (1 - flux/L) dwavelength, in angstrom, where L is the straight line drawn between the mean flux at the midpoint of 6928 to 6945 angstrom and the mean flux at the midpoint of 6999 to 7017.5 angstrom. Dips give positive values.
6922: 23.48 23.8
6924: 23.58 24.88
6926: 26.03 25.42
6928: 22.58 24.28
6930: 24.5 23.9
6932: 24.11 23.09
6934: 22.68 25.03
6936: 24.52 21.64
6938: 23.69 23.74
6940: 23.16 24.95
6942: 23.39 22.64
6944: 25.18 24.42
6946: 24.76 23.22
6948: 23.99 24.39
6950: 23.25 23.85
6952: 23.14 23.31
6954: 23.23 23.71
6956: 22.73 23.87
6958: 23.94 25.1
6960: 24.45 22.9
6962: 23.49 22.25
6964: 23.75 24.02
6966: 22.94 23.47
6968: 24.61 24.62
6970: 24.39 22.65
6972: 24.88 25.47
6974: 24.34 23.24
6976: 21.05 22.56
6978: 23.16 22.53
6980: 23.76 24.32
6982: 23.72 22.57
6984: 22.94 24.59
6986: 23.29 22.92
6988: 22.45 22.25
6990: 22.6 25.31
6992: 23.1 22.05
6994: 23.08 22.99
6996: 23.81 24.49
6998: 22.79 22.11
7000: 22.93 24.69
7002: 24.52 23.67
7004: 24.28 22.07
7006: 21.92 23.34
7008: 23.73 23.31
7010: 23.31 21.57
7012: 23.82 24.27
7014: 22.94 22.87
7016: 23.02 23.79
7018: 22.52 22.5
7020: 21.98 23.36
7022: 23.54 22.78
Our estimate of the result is 0.26 angstrom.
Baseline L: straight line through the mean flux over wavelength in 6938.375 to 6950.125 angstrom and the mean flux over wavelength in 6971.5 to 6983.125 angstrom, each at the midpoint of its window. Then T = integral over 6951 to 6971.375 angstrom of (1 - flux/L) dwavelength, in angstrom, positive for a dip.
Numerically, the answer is 0.1 angstrom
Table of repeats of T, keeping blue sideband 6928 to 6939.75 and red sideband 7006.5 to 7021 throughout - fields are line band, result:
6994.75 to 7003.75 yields -0.16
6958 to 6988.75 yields -0.21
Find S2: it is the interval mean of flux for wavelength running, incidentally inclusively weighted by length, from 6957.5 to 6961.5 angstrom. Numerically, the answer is 24.1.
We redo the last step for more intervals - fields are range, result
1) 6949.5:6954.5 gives 23.4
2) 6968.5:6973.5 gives 24.4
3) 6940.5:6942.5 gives 24.2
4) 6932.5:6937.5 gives 23.4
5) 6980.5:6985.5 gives 23.6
